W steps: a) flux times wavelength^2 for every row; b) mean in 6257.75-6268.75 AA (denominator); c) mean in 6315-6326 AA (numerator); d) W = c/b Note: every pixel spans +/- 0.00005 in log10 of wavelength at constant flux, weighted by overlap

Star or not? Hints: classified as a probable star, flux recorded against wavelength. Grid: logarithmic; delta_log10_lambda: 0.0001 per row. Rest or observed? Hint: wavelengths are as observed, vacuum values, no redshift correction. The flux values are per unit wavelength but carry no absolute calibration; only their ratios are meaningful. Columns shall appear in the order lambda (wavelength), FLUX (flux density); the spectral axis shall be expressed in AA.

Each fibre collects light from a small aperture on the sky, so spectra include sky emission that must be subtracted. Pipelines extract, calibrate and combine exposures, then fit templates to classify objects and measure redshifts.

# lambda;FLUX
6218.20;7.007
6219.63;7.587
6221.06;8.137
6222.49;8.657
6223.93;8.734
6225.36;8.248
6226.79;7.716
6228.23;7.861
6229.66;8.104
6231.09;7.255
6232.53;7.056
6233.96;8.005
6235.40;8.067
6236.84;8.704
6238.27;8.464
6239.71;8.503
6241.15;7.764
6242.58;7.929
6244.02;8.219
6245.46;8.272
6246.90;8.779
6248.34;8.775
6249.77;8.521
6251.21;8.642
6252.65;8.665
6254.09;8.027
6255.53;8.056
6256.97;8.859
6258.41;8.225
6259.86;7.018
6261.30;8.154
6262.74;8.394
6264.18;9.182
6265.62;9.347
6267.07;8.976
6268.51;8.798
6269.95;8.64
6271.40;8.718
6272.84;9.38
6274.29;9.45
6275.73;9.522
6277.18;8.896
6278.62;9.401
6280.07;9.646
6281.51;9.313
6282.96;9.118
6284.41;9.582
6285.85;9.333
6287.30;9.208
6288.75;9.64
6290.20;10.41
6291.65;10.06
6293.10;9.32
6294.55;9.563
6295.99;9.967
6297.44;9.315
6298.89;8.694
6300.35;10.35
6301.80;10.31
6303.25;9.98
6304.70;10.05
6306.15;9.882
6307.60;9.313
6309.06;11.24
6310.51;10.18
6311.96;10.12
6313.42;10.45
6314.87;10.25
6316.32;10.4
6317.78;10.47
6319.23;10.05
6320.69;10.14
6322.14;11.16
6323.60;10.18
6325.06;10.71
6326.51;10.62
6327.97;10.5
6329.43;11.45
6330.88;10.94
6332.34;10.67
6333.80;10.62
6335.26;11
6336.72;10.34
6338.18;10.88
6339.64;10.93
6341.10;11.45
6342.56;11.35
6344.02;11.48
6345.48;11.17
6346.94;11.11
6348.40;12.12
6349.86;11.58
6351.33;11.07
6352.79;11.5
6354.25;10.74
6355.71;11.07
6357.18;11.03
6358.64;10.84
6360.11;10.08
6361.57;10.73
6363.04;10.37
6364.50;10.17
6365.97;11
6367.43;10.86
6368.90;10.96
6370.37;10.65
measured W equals 1.25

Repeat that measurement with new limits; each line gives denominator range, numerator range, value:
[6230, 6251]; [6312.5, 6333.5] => 1.33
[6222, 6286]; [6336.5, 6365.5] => 1.33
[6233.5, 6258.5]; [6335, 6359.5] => 1.38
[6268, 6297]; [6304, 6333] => 1.12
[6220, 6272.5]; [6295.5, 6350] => 1.30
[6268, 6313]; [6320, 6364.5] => 1.16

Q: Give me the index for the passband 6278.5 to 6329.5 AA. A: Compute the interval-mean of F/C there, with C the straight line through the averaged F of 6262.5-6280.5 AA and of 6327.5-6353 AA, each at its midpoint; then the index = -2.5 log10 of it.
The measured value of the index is 0.01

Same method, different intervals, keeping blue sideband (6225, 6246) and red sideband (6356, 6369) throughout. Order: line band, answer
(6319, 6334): -0.079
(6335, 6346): -0.089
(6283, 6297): -0.057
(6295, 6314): -0.059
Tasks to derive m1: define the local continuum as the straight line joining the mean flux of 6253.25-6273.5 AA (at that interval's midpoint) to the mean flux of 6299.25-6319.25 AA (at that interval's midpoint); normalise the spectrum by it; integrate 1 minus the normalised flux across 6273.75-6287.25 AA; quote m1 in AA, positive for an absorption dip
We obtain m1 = -0.3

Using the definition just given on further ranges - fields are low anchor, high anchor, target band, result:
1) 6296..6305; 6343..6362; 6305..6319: -0.23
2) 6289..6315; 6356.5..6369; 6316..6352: -2.00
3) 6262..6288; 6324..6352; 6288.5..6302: 0.02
